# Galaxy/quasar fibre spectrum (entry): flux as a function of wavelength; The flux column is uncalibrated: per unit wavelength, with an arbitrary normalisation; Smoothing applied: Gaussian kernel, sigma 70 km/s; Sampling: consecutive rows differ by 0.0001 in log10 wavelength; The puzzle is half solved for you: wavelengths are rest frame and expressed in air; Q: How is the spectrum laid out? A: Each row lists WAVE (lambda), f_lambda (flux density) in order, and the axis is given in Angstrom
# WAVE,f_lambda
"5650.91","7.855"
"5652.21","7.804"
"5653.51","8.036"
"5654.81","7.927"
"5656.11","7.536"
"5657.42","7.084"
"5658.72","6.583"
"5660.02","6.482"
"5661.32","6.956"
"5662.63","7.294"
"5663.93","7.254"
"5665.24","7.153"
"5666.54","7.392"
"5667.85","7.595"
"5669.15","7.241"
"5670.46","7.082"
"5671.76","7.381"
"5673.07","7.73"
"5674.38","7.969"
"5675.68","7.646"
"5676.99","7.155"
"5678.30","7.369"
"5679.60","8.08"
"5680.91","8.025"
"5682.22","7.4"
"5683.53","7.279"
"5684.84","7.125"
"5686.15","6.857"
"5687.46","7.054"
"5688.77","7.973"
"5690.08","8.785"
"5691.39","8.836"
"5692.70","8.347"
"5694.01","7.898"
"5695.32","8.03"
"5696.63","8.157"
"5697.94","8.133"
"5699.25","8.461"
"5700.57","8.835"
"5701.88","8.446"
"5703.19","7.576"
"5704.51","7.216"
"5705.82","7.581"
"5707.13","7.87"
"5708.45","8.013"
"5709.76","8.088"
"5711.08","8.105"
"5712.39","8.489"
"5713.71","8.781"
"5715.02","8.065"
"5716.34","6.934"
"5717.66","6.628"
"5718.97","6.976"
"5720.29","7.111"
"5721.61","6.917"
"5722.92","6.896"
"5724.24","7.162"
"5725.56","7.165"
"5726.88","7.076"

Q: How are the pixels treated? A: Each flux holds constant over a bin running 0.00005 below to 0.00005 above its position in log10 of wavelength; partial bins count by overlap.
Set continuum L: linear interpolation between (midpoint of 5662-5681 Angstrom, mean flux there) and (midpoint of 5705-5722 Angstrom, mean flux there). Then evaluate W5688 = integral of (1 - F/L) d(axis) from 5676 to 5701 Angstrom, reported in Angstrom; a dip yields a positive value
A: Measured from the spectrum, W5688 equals -1.1 Angstrom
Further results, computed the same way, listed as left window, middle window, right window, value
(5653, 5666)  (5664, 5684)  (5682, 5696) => 0.0 Angstrom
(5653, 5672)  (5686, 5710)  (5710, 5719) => -1.3 Angstrom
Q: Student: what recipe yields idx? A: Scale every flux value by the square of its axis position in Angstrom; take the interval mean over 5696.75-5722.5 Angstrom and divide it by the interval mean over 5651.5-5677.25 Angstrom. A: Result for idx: 1.1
